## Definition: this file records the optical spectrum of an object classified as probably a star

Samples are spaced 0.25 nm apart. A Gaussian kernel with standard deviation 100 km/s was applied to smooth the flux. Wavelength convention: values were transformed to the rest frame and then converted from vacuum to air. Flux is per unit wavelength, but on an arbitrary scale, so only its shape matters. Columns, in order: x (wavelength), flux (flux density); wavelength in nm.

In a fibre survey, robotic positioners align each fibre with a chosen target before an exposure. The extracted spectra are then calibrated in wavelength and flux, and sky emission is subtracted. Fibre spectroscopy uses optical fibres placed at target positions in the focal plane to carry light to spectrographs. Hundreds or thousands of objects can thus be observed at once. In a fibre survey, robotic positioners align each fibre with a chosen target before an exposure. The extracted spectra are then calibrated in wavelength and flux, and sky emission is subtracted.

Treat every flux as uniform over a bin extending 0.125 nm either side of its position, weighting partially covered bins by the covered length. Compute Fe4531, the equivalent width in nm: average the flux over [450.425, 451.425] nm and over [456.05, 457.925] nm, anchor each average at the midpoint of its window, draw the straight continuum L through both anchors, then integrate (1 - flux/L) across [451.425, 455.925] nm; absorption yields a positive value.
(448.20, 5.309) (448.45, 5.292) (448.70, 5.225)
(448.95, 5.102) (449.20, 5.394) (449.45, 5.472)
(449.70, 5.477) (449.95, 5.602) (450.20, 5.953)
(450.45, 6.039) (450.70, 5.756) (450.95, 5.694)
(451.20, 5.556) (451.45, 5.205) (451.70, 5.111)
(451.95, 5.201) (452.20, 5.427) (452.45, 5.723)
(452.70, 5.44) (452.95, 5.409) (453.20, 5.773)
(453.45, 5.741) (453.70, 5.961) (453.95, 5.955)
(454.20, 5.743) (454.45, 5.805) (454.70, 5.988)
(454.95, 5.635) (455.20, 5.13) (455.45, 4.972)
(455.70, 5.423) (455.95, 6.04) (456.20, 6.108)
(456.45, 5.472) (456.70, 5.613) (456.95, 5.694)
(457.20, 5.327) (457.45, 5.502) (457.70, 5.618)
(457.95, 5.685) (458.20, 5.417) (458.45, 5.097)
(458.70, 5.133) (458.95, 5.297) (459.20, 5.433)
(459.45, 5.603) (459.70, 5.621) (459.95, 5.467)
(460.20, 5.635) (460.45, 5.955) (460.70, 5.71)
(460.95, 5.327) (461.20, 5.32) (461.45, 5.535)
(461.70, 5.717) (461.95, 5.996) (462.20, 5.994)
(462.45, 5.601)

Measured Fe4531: 0.08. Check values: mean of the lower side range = 5.68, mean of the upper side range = 5.63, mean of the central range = 5.55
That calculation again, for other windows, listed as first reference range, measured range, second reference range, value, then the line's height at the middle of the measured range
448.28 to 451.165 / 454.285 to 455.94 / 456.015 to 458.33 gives 0.017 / 5.59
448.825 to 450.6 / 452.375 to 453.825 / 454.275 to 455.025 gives 0.018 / 5.74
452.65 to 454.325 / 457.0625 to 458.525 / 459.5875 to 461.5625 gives 0.046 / 5.63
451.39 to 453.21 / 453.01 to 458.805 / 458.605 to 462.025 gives -0.145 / 5.47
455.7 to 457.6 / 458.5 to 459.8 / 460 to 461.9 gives 0.055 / 5.63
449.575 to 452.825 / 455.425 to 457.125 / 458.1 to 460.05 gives -0.064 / 5.44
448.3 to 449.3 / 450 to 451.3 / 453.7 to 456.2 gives -0.101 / 5.38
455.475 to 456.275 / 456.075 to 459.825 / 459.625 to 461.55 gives 0.101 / 5.66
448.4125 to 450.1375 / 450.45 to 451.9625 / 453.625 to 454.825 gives 0.026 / 5.58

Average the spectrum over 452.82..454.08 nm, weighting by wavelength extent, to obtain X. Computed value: 5.77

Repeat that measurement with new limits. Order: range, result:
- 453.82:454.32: 5.85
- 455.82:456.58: 5.87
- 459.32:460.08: 5.56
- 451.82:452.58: 5.45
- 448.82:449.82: 5.36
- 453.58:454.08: 5.96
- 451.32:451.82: 5.16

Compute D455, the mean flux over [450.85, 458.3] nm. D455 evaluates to 5.58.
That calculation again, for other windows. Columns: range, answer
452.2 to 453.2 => 5.54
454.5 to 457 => 5.61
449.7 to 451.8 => 5.61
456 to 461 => 5.55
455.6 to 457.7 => 5.65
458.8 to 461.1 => 5.55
